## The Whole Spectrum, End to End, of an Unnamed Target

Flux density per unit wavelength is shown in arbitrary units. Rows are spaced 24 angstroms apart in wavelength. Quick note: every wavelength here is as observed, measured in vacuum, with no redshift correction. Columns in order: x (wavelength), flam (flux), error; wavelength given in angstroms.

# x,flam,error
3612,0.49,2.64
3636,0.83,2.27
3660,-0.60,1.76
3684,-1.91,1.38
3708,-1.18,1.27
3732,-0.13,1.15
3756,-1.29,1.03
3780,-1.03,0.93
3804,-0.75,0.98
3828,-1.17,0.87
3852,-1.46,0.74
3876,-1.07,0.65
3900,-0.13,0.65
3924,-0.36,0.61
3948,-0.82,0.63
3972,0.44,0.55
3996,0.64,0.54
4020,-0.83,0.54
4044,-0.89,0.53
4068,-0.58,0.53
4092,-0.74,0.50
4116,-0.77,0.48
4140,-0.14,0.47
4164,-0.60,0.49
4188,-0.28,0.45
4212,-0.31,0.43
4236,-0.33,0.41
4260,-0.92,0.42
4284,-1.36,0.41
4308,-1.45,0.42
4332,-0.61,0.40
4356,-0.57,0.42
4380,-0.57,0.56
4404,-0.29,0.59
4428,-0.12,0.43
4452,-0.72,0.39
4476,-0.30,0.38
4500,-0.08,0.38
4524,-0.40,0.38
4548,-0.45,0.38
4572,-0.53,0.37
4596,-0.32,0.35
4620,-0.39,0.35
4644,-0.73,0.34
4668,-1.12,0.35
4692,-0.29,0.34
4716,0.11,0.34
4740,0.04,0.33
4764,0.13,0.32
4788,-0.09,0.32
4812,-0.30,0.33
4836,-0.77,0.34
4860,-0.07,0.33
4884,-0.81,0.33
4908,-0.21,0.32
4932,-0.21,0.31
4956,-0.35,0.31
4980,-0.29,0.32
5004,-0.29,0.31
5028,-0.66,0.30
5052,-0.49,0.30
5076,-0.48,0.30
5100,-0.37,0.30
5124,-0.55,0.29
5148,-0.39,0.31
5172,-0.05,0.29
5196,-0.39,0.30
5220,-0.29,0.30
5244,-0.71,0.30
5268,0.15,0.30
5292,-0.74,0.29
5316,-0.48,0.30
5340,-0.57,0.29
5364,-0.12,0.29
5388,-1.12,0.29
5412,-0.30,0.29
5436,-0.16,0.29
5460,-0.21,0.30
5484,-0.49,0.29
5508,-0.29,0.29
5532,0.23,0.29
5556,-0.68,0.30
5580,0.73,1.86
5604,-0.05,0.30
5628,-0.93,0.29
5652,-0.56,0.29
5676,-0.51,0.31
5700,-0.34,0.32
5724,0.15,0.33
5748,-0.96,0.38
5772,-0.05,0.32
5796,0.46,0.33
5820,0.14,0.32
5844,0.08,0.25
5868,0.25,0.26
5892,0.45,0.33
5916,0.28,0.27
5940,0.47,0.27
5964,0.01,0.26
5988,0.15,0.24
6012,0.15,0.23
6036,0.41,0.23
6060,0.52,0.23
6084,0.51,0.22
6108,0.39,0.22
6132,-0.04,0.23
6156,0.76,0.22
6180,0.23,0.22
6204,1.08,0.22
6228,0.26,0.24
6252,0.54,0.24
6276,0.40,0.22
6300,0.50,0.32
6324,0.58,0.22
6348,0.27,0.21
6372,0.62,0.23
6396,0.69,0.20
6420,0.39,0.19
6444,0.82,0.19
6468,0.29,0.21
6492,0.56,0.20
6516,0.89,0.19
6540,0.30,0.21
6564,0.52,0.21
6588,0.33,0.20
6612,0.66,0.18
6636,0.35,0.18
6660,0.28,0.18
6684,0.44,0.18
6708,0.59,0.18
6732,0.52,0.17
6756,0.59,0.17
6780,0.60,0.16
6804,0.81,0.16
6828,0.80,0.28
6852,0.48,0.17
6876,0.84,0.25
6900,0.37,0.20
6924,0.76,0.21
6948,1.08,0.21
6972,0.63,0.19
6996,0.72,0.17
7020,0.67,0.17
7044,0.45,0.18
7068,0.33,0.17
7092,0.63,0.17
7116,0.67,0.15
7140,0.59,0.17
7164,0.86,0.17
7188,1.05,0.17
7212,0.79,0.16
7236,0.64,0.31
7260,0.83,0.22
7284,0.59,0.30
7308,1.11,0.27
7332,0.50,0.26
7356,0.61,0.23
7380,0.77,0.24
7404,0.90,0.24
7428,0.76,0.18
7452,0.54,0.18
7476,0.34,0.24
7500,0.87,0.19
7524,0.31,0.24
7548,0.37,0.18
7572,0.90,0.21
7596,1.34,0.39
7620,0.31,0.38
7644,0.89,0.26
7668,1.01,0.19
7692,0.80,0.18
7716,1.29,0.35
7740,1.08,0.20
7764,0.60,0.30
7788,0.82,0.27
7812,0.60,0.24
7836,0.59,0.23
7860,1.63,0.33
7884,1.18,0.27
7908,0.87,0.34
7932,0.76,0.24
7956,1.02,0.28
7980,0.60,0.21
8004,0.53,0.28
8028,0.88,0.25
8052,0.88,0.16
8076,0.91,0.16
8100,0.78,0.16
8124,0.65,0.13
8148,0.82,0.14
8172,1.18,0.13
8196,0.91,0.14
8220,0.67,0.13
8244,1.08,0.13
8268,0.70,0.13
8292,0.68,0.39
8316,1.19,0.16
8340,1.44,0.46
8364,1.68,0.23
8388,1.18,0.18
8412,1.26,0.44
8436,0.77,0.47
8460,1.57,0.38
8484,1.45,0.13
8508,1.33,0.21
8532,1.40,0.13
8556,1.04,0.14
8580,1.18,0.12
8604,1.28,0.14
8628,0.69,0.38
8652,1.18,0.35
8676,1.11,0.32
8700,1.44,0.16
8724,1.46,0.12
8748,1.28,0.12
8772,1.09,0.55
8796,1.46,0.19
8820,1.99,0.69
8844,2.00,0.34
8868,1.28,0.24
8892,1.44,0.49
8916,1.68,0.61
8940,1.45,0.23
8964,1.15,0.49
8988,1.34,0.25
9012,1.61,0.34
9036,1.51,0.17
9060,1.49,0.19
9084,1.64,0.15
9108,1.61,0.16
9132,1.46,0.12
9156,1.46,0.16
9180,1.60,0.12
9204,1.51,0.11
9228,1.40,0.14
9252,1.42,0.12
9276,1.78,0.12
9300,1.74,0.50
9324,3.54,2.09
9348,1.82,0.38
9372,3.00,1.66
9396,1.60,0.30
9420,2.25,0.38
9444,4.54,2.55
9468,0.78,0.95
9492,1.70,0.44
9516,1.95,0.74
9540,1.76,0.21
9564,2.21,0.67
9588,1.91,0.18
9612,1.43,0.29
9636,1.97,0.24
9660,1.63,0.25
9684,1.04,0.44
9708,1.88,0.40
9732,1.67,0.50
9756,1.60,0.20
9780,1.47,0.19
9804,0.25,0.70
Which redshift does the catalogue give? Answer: 1.09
